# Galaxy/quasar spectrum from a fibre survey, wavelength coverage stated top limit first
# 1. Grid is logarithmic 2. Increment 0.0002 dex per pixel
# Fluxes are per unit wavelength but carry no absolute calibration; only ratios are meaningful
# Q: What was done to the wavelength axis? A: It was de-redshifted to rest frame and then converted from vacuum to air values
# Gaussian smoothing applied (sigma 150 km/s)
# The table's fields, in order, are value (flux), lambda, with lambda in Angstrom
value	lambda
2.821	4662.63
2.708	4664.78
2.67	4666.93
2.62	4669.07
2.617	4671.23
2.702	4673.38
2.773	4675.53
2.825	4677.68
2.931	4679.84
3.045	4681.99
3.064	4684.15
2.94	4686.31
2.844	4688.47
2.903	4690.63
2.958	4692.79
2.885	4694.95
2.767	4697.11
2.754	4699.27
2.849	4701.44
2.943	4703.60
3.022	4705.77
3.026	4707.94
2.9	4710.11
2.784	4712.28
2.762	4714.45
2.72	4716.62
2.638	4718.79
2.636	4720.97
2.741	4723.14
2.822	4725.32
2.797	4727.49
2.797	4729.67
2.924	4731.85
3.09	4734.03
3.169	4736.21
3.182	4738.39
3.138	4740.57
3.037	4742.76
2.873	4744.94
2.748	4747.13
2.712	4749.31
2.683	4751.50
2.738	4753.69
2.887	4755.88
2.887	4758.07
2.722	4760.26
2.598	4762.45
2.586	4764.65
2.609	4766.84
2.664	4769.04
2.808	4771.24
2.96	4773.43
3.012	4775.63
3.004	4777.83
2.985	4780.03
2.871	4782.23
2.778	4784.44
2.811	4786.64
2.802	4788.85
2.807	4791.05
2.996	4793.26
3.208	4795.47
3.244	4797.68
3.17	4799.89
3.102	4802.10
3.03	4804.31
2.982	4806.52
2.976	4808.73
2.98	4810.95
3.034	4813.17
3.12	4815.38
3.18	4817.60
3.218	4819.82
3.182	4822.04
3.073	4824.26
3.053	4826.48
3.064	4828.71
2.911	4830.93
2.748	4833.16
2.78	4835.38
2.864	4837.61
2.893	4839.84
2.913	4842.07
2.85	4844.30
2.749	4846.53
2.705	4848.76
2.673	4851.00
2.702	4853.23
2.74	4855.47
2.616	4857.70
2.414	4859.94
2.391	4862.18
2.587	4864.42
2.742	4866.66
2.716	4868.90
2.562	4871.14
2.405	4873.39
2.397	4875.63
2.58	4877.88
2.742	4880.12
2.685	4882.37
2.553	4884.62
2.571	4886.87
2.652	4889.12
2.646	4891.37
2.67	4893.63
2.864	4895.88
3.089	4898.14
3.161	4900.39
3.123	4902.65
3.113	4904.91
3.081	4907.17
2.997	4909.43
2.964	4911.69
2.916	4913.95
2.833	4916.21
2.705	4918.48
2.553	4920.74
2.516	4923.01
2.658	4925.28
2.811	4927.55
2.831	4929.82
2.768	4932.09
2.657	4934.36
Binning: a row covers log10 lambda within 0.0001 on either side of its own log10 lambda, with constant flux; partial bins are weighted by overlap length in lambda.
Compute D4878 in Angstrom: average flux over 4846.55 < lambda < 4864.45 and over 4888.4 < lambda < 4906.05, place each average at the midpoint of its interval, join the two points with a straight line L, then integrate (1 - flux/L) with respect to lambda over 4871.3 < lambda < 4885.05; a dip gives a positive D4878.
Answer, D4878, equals 1.1 Angstrom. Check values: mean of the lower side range 2.61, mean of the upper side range 2.92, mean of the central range 2.56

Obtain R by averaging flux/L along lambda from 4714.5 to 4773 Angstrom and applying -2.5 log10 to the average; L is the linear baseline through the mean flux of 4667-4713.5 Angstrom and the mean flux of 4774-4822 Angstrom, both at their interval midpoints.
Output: 0.05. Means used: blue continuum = 2.86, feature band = 2.82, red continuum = 3.02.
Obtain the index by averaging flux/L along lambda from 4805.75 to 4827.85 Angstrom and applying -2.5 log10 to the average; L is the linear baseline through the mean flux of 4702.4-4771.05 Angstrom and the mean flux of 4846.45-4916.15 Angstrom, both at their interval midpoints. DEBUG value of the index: -0.11 mag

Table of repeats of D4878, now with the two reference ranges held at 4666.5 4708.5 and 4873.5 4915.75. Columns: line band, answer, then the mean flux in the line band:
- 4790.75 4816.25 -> -2.05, 3.06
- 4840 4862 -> 0.95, 2.7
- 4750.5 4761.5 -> 0.24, 2.78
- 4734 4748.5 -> -0.90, 3.02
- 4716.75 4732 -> 0.52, 2.75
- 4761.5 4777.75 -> 0.43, 2.77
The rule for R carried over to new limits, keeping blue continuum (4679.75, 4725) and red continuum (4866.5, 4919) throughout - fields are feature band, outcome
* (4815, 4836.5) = -0.081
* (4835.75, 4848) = -0.016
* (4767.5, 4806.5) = -0.048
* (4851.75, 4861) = 0.071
